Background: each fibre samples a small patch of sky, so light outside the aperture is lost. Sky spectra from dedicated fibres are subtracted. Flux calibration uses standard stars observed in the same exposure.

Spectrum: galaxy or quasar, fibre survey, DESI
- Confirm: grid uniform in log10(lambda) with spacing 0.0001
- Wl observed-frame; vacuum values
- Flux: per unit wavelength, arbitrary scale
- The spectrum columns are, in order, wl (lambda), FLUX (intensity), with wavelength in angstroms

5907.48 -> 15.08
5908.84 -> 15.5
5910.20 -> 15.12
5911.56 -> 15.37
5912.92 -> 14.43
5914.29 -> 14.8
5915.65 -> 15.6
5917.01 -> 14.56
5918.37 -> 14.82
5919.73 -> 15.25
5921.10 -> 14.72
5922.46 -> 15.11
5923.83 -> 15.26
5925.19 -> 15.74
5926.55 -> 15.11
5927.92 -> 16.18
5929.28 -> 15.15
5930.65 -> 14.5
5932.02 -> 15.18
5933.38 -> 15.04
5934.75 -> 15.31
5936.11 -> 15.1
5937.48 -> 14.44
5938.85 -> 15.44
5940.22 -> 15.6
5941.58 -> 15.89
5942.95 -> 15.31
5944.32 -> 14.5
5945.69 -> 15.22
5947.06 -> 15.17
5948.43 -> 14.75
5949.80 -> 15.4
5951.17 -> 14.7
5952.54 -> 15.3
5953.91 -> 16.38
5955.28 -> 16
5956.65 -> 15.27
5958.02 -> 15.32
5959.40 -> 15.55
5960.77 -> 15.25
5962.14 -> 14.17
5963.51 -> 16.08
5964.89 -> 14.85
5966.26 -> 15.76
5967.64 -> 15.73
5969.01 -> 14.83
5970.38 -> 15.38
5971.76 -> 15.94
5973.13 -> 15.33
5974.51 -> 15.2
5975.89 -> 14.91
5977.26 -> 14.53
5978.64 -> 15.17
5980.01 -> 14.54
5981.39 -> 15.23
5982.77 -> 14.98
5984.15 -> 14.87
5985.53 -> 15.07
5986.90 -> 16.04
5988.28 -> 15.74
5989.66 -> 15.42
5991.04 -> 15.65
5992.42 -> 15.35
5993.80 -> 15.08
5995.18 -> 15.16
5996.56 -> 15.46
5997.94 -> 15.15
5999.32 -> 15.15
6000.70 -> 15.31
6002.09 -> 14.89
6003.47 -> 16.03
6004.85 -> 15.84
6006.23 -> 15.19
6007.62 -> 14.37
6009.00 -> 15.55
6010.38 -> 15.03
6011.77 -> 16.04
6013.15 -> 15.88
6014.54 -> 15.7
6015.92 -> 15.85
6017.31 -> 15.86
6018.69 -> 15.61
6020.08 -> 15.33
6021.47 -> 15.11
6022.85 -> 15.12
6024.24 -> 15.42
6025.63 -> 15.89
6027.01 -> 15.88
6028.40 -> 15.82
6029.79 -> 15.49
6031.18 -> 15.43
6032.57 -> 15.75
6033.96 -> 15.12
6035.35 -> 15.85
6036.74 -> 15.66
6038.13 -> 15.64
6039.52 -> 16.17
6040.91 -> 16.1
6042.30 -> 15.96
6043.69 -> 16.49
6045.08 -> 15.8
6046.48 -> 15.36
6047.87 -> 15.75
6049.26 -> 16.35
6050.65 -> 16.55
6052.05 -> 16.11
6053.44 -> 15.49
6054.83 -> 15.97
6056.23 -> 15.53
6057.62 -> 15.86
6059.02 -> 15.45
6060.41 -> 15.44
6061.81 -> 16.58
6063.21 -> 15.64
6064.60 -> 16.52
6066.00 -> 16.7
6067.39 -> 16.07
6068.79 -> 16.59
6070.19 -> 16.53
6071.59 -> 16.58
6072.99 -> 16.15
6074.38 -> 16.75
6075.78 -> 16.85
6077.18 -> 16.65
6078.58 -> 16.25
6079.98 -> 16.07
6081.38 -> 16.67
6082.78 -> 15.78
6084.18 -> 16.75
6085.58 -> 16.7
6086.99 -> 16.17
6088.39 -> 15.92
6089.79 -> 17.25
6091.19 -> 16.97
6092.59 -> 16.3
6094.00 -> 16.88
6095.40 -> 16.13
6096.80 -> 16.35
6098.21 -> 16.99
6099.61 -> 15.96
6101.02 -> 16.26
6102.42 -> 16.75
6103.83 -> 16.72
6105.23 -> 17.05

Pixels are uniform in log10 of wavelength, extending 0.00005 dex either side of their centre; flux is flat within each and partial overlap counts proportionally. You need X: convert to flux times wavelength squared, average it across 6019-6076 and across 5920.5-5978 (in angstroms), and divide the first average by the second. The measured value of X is 1.08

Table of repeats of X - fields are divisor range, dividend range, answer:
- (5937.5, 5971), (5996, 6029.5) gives 1.03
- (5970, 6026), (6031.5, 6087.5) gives 1.07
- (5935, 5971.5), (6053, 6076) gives 1.10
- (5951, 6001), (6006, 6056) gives 1.04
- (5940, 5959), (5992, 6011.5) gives 1.01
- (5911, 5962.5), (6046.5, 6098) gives 1.12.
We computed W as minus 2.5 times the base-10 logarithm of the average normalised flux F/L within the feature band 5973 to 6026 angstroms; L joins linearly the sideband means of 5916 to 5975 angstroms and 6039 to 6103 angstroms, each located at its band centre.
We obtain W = 0.03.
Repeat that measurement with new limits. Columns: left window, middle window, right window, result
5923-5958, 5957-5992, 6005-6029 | 0.009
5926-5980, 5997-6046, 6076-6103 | 0.019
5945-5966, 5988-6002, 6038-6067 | 0.019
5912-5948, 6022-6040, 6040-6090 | 0.021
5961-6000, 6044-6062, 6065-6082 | 0.024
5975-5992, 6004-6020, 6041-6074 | -0.001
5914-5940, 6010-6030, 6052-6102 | 0.017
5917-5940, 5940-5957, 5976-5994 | -0.013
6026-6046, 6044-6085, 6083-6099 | 0.001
